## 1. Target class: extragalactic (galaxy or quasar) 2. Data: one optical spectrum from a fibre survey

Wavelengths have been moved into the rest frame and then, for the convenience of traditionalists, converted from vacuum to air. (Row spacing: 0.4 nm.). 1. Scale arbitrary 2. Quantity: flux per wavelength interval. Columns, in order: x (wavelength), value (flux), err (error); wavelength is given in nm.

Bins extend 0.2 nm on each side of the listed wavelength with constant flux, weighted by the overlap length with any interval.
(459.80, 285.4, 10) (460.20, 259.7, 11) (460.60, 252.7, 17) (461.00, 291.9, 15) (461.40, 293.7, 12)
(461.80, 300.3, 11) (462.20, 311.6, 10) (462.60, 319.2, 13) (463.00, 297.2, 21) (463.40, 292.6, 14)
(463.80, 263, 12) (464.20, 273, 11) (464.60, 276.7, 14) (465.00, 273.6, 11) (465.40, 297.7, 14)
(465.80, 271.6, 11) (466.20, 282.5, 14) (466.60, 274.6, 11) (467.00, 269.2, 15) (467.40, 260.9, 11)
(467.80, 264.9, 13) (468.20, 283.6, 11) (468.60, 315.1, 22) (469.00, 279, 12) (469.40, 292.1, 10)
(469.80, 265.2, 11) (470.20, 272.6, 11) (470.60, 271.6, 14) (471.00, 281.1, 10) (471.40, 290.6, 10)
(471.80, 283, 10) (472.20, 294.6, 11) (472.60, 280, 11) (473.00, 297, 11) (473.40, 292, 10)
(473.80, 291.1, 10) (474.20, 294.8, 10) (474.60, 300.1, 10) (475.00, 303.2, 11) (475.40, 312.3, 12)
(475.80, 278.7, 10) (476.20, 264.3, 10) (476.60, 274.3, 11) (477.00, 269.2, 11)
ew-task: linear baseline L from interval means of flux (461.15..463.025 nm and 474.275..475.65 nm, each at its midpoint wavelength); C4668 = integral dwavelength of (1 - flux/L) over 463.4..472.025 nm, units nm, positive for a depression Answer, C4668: 0.72 nm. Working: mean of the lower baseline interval 305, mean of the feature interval 279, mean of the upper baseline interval 303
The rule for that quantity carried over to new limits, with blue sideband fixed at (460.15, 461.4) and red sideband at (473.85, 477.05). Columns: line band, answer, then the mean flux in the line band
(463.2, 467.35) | 0.01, 277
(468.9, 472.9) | 0.03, 281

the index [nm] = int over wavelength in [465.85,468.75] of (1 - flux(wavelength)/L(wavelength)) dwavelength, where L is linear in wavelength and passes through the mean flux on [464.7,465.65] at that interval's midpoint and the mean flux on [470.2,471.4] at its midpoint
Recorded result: 0.04 nm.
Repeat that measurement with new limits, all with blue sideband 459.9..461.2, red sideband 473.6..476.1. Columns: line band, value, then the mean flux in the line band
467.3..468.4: 0.05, 271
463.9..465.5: -0.01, 278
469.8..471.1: 0.06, 273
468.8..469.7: 0.01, 283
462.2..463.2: -0.13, 309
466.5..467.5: 0.05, 268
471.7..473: 0.01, 288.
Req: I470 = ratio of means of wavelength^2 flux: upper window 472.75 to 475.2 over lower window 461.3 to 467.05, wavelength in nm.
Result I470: 1.08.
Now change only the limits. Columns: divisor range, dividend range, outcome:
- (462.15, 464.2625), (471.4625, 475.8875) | 1.05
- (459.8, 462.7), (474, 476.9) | 1.06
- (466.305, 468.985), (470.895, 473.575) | 1.06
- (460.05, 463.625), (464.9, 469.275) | 0.98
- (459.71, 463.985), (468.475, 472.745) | 1.02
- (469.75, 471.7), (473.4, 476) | 1.09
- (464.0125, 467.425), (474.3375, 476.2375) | 1.11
